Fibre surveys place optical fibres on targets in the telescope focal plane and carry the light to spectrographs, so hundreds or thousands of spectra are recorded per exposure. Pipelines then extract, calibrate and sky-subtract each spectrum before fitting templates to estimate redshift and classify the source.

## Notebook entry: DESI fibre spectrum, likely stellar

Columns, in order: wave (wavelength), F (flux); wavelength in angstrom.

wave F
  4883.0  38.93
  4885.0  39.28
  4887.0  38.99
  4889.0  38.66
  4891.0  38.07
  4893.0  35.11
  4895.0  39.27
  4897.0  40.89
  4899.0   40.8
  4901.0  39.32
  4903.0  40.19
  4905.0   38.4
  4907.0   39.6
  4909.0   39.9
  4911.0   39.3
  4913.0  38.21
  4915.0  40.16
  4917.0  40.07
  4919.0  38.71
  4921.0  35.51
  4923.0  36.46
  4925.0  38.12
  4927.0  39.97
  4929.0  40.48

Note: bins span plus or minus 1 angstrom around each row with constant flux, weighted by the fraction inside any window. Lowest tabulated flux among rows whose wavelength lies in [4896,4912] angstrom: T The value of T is 38.4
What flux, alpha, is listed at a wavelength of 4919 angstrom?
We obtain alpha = 38.71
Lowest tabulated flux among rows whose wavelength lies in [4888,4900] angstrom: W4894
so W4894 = 35.11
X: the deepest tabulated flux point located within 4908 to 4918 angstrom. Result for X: 38.21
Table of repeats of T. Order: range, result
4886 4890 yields 38.66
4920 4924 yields 35.51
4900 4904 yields 39.32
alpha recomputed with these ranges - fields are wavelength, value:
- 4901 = 39.32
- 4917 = 40.07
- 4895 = 39.27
